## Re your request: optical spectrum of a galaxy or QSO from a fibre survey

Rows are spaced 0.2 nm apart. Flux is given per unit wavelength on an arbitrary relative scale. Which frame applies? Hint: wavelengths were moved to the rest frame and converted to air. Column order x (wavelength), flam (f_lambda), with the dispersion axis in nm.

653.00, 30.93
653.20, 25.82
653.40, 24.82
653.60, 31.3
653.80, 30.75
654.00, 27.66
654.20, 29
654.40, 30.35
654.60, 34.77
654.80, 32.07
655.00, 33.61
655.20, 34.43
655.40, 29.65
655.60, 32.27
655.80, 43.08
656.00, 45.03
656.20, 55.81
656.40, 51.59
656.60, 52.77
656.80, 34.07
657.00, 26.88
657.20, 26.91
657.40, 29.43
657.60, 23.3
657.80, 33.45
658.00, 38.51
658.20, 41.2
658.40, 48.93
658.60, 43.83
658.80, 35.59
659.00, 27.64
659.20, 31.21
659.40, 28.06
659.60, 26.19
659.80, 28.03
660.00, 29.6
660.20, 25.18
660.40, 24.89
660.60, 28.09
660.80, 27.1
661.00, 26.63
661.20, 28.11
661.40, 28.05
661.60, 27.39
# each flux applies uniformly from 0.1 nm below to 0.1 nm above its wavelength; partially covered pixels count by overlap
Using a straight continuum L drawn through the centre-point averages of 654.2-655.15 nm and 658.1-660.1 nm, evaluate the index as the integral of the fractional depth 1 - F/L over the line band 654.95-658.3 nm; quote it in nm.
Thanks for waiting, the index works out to -0.42 nm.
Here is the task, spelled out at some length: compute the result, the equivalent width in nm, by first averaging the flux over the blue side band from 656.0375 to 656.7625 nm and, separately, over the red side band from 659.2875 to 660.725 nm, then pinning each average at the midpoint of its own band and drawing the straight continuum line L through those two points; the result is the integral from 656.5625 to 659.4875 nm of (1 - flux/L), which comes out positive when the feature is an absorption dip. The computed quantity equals 0.378 nm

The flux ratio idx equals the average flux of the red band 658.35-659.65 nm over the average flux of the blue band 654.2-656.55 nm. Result 0.9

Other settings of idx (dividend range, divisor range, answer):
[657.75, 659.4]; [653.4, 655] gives 1.21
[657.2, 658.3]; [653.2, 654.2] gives 1.15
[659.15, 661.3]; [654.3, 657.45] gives 0.74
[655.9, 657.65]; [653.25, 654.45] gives 1.35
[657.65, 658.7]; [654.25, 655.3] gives 1.23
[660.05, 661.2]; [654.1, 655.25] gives 0.83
